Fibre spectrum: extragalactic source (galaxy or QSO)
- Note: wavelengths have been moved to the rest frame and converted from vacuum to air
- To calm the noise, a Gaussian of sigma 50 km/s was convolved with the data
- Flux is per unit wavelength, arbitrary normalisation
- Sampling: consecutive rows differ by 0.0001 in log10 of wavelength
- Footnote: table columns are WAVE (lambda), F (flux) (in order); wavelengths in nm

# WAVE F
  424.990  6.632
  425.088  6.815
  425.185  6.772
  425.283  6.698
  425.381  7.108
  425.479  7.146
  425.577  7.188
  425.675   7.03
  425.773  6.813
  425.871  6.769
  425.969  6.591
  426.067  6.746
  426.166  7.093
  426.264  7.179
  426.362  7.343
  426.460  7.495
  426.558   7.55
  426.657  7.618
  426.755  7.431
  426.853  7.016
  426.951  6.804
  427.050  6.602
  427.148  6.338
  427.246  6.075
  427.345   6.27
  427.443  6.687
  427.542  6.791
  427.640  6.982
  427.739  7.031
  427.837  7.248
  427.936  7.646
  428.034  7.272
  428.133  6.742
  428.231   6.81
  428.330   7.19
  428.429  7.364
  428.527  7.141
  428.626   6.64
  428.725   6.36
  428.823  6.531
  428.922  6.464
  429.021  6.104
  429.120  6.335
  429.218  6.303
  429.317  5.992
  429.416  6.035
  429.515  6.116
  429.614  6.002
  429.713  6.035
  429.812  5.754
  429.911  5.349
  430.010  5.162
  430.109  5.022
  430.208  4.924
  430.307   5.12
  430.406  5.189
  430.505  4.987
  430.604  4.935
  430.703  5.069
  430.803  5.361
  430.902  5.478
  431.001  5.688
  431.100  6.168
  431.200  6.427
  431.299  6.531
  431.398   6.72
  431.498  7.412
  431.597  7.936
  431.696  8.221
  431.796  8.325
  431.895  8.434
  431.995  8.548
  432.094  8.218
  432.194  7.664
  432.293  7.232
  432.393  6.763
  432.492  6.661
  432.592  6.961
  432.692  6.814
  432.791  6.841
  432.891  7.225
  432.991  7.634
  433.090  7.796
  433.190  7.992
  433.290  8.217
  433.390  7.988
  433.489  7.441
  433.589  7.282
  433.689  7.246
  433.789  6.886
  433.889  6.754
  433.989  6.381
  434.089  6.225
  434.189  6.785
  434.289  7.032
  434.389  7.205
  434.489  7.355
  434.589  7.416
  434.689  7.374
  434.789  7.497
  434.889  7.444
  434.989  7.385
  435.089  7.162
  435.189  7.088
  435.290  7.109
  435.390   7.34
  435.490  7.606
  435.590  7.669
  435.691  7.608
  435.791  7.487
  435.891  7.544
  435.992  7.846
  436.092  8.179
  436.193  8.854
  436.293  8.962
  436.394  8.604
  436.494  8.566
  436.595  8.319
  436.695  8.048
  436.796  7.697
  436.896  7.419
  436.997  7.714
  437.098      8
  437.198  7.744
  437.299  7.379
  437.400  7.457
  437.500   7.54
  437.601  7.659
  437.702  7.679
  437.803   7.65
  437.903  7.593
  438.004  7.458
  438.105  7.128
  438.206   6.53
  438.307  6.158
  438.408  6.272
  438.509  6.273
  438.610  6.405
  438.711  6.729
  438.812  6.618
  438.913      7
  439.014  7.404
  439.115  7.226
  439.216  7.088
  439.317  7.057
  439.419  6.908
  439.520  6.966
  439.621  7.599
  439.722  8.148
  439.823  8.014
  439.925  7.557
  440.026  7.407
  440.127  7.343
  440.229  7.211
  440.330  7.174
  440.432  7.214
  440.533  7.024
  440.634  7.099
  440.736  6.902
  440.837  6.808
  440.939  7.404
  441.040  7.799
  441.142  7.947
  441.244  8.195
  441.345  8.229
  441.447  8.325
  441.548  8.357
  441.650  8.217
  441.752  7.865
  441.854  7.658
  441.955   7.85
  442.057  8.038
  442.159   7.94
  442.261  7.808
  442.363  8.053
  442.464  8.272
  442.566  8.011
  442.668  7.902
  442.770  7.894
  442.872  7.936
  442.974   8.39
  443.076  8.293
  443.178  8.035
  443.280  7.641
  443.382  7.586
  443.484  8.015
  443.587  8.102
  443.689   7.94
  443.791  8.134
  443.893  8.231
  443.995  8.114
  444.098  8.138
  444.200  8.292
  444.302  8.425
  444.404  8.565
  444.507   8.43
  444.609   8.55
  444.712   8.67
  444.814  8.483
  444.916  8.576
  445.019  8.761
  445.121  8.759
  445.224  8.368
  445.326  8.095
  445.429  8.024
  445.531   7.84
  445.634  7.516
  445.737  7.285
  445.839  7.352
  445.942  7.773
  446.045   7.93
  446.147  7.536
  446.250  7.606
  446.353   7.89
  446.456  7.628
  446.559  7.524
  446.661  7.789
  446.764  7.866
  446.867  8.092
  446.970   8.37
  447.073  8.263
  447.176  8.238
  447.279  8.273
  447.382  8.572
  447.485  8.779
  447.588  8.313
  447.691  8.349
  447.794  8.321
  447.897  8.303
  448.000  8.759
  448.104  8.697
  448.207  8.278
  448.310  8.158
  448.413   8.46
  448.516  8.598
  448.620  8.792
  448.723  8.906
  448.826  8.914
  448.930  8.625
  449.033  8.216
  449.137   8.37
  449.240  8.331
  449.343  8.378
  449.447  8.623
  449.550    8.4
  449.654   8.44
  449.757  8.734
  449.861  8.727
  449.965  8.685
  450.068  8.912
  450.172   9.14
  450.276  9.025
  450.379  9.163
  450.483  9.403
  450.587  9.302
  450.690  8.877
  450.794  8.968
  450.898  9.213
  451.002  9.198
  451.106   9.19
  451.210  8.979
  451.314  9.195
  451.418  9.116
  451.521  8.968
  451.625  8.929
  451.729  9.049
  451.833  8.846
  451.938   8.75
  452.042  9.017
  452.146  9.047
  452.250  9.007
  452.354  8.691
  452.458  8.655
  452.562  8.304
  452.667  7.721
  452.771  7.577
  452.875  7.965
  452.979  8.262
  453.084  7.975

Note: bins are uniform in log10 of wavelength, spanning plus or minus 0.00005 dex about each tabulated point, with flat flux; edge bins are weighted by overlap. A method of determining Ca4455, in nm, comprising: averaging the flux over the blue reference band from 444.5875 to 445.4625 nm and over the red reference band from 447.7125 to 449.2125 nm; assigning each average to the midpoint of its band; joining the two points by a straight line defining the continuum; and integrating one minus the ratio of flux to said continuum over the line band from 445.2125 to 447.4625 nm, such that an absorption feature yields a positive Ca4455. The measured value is 0.16 nm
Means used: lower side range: 8.48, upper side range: 8.52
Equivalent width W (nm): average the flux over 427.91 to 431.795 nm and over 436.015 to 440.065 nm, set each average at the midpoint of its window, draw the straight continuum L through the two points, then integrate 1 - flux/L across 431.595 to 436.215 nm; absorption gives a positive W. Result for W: -0.41 nm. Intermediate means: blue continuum 6.24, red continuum 7.48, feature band 7.45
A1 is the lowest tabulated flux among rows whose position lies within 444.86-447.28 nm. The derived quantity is 7.285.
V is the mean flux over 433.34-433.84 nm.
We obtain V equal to 7.37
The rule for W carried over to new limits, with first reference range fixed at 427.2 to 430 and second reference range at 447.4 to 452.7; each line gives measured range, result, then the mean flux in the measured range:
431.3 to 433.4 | -0.20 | 7.57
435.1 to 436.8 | -0.14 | 7.9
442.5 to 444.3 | 0.00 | 8.05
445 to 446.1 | 0.04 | 7.95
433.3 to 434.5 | 0.00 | 7.08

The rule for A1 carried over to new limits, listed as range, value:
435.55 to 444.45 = 6.158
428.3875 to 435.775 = 4.924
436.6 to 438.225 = 6.53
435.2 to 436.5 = 7.109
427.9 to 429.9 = 5.754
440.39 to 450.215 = 6.808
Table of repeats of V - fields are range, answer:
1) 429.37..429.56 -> 6.07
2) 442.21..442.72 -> 8.01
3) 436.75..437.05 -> 7.61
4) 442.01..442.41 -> 7.95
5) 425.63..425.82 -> 6.92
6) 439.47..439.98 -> 7.66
